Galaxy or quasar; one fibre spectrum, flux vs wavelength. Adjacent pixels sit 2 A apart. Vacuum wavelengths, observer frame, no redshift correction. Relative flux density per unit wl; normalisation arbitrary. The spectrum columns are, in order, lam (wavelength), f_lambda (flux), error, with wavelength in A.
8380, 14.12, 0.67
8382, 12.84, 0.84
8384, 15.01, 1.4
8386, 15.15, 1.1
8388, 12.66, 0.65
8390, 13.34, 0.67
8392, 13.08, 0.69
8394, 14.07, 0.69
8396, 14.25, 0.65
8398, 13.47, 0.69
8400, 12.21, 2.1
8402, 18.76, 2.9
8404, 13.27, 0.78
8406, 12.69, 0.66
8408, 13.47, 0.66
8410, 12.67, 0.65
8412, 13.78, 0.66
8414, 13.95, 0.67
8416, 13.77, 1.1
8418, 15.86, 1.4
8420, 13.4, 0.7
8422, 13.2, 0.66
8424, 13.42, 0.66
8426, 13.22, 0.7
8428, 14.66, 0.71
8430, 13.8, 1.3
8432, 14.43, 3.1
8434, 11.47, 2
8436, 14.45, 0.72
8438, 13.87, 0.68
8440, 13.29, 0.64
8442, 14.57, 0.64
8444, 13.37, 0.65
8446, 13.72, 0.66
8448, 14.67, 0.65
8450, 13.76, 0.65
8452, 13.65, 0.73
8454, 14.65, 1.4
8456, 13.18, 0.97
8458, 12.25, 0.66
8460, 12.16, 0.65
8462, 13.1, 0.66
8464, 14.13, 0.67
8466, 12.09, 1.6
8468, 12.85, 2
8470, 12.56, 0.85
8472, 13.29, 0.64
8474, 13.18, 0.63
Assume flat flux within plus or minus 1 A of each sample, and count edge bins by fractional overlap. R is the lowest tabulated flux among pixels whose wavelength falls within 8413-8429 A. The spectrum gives 13.2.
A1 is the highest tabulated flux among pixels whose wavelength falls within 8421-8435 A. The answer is 14.66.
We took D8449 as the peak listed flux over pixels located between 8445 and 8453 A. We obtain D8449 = 14.67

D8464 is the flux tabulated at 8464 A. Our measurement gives 14.13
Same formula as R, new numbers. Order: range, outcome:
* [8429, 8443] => 11.47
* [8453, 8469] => 12.09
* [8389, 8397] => 13.08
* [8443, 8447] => 13.37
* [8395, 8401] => 12.21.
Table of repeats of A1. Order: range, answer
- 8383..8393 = 15.15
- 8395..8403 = 18.76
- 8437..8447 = 14.57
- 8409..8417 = 13.95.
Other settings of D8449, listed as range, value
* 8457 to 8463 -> 13.1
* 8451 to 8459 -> 14.65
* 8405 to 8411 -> 13.47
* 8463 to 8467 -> 14.13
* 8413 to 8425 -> 15.86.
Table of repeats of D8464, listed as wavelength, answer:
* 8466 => 12.09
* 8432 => 14.43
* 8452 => 13.65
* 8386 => 15.15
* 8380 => 14.12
